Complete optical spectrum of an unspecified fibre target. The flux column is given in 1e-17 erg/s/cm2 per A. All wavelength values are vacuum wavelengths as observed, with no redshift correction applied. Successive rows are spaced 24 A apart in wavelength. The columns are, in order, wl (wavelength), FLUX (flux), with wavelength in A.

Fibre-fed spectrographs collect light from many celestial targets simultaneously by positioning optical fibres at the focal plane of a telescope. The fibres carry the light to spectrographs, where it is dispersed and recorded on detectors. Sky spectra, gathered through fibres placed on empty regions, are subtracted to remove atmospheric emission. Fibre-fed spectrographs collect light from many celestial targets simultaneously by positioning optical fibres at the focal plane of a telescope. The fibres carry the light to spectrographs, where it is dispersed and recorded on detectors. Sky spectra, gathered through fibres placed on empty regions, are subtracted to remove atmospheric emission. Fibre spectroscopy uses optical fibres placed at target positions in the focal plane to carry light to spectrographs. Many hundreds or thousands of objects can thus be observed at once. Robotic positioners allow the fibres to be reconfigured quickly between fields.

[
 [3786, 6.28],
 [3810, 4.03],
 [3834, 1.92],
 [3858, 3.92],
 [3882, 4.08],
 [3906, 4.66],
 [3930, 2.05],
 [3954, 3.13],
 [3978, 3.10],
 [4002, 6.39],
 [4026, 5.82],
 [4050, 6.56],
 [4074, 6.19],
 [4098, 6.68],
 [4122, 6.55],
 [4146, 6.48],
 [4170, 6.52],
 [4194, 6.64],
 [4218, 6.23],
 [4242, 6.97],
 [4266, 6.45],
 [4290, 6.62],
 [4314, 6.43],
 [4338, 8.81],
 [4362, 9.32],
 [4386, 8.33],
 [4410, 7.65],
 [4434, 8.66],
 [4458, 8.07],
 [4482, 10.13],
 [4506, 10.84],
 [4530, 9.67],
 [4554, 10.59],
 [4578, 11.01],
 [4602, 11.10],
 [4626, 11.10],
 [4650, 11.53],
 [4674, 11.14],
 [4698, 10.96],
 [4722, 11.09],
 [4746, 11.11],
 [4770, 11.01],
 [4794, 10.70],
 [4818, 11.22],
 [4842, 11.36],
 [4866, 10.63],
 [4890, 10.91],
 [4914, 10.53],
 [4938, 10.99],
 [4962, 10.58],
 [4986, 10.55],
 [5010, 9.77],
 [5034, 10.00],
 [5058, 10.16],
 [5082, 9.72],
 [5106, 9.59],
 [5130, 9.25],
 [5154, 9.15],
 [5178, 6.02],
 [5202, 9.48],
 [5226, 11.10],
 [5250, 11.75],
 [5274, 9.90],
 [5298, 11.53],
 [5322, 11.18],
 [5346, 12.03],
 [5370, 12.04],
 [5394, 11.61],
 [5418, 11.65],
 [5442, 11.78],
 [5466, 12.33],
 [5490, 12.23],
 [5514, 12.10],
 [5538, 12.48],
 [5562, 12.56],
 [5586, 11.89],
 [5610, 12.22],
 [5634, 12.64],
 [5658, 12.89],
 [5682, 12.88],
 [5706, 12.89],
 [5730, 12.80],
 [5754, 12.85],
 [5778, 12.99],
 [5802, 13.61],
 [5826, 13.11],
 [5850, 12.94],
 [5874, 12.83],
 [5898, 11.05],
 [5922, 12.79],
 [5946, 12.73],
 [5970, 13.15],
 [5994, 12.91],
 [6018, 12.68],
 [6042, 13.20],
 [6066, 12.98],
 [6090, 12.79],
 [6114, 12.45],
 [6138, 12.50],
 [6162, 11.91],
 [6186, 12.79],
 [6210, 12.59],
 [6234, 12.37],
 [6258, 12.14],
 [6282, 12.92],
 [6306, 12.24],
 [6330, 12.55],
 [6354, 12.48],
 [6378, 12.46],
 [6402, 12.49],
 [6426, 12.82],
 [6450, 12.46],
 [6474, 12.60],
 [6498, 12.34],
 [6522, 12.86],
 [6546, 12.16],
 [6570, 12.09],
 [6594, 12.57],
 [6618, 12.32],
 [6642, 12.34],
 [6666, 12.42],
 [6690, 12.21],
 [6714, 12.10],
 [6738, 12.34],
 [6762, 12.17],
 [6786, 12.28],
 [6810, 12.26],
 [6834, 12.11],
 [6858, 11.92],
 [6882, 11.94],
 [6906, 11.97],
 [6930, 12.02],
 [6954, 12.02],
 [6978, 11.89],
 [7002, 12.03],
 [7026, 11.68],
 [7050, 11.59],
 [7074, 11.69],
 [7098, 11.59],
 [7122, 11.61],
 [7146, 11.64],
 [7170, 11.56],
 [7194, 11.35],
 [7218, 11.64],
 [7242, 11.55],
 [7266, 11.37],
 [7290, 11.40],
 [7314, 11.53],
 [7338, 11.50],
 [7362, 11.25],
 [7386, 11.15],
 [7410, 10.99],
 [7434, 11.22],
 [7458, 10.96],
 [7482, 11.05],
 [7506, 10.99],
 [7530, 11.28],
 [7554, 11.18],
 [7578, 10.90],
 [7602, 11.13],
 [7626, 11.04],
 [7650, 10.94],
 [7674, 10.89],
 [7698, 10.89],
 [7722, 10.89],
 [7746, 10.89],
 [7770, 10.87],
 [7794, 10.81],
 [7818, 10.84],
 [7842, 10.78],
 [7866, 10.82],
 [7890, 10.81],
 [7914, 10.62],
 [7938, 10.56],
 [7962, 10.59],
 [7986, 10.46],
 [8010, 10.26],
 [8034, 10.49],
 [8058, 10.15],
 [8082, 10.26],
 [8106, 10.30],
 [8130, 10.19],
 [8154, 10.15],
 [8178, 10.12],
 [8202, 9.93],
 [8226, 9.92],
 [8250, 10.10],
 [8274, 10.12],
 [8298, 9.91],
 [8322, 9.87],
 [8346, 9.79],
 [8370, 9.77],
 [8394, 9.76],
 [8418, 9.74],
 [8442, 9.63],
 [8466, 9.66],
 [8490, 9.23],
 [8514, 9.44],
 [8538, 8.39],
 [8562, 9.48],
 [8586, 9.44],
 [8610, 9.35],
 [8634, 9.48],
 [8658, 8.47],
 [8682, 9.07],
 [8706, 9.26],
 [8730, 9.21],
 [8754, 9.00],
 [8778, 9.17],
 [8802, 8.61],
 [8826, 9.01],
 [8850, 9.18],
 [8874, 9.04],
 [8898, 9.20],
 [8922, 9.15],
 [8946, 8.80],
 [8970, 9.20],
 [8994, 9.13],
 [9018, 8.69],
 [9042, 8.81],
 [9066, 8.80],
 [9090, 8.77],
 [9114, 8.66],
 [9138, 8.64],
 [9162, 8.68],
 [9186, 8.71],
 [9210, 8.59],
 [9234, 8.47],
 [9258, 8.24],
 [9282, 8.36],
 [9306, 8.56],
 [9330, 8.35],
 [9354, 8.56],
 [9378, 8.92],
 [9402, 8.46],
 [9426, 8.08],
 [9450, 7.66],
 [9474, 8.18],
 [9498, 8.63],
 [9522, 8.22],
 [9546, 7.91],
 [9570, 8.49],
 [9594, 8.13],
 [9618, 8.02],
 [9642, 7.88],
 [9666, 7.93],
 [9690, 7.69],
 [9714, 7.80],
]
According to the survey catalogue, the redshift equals 0.00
